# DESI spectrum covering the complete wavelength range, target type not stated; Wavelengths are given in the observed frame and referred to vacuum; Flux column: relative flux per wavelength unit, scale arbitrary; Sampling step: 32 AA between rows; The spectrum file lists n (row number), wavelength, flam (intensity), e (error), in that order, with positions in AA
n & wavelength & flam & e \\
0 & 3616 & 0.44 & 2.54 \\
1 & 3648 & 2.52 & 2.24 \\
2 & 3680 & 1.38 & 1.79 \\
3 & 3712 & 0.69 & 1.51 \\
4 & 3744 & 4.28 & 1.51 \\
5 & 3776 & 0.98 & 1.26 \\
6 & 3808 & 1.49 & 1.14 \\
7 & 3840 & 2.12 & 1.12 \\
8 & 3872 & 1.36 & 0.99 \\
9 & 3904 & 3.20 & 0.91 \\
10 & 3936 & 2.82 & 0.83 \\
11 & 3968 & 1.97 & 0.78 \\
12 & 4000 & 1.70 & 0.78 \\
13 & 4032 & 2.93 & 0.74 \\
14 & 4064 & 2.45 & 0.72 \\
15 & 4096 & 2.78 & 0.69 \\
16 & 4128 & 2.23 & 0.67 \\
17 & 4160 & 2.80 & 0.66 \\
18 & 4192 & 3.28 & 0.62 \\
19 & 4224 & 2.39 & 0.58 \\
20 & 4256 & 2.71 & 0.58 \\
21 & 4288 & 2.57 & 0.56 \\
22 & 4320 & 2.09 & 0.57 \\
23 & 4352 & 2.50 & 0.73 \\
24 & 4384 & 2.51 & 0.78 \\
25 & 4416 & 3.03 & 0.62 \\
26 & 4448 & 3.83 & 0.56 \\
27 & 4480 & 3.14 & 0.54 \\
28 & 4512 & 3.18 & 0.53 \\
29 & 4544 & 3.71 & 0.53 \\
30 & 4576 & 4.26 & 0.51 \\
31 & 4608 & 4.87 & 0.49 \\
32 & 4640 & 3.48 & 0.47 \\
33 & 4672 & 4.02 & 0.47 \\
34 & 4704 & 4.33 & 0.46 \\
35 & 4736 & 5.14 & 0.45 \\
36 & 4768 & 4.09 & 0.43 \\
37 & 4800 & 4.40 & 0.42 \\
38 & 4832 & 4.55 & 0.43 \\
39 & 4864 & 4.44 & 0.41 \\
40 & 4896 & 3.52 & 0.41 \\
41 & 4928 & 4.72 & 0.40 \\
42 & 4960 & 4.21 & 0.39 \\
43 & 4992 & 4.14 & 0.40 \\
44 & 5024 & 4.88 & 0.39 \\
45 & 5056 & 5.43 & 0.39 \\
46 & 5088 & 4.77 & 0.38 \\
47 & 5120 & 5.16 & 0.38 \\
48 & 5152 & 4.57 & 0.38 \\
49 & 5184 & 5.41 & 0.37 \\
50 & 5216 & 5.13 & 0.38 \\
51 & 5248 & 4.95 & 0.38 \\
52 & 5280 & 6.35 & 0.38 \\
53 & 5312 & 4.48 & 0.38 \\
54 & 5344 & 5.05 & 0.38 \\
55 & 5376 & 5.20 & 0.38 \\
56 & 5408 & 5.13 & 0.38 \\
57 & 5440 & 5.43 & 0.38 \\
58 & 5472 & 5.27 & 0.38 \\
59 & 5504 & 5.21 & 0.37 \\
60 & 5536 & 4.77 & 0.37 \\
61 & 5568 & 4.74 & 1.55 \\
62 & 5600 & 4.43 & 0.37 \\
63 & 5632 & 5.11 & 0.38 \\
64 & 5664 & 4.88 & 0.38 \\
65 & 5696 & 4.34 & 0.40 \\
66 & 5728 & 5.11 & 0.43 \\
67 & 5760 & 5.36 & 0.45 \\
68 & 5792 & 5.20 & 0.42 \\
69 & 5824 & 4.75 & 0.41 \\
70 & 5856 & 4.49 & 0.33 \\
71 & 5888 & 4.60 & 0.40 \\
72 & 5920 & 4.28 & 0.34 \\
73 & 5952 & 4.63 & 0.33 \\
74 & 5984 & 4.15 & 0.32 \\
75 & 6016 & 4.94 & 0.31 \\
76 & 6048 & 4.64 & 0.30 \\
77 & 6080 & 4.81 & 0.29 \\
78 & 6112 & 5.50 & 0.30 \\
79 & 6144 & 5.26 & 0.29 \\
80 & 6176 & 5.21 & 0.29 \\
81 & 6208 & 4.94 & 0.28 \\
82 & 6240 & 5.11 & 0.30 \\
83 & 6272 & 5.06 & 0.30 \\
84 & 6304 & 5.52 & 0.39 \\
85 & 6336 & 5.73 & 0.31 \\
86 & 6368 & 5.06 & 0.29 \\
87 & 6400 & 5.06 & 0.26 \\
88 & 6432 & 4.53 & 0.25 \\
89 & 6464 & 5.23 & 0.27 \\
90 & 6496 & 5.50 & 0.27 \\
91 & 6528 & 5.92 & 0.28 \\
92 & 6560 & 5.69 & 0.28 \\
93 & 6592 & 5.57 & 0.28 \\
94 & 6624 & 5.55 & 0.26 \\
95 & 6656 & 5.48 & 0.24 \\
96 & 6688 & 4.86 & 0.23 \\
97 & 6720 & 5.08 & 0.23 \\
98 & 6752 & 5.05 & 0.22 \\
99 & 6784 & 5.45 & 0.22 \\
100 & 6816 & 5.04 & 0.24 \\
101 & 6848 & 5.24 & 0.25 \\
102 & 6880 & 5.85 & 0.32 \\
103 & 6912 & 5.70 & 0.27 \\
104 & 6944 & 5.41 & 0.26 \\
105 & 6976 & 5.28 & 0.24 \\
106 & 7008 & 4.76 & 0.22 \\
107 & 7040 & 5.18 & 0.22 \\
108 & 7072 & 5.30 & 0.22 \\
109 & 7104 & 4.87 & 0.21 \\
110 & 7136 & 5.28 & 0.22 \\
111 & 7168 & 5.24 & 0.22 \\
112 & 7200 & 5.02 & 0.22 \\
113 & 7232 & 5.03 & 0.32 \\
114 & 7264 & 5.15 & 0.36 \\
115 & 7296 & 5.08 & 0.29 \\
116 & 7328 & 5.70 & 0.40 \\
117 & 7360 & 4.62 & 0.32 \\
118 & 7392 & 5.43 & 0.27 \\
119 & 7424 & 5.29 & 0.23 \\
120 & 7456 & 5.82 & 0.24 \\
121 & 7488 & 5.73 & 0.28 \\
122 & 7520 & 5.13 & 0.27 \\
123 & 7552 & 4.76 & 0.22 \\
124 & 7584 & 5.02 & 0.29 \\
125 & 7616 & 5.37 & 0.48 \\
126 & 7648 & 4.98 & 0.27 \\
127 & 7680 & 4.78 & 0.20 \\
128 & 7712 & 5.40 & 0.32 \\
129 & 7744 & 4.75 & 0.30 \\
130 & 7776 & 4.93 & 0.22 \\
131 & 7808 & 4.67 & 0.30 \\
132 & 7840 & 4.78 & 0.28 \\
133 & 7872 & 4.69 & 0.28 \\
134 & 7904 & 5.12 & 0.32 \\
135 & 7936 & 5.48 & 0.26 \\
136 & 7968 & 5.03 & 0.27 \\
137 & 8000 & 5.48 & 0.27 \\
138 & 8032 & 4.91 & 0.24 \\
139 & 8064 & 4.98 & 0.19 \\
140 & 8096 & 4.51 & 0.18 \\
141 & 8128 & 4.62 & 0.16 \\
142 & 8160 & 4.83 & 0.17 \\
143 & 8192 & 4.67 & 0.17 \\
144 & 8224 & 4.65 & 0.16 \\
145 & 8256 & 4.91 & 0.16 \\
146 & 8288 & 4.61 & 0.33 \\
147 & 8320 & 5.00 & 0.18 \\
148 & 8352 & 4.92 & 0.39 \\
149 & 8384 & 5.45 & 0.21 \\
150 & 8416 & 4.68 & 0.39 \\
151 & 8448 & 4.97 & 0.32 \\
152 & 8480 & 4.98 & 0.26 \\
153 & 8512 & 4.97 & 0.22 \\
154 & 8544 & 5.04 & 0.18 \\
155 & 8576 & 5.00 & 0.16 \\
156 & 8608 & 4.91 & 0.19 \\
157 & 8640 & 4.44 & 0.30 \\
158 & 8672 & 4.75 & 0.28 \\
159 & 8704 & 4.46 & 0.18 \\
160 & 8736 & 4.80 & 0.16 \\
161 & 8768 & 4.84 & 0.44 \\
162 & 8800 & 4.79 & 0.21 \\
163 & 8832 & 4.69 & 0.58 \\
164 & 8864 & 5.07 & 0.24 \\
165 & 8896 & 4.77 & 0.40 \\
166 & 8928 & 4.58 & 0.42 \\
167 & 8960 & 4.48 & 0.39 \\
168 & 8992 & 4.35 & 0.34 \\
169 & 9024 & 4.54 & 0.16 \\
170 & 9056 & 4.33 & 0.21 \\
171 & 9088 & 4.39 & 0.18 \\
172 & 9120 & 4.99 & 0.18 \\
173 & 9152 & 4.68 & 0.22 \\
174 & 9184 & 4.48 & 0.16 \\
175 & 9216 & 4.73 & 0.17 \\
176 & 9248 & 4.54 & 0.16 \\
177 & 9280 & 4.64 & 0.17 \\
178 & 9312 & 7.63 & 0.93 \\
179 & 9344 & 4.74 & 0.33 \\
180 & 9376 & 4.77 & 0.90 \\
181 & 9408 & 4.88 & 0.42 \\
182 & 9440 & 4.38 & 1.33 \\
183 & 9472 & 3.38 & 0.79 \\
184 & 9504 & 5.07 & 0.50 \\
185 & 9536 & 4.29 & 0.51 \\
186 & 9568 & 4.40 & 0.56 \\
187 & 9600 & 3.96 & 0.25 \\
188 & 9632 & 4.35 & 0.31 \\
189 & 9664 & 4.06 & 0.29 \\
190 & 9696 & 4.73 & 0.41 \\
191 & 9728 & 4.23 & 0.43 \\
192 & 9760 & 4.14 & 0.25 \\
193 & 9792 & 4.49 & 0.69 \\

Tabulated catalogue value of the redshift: 0.14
